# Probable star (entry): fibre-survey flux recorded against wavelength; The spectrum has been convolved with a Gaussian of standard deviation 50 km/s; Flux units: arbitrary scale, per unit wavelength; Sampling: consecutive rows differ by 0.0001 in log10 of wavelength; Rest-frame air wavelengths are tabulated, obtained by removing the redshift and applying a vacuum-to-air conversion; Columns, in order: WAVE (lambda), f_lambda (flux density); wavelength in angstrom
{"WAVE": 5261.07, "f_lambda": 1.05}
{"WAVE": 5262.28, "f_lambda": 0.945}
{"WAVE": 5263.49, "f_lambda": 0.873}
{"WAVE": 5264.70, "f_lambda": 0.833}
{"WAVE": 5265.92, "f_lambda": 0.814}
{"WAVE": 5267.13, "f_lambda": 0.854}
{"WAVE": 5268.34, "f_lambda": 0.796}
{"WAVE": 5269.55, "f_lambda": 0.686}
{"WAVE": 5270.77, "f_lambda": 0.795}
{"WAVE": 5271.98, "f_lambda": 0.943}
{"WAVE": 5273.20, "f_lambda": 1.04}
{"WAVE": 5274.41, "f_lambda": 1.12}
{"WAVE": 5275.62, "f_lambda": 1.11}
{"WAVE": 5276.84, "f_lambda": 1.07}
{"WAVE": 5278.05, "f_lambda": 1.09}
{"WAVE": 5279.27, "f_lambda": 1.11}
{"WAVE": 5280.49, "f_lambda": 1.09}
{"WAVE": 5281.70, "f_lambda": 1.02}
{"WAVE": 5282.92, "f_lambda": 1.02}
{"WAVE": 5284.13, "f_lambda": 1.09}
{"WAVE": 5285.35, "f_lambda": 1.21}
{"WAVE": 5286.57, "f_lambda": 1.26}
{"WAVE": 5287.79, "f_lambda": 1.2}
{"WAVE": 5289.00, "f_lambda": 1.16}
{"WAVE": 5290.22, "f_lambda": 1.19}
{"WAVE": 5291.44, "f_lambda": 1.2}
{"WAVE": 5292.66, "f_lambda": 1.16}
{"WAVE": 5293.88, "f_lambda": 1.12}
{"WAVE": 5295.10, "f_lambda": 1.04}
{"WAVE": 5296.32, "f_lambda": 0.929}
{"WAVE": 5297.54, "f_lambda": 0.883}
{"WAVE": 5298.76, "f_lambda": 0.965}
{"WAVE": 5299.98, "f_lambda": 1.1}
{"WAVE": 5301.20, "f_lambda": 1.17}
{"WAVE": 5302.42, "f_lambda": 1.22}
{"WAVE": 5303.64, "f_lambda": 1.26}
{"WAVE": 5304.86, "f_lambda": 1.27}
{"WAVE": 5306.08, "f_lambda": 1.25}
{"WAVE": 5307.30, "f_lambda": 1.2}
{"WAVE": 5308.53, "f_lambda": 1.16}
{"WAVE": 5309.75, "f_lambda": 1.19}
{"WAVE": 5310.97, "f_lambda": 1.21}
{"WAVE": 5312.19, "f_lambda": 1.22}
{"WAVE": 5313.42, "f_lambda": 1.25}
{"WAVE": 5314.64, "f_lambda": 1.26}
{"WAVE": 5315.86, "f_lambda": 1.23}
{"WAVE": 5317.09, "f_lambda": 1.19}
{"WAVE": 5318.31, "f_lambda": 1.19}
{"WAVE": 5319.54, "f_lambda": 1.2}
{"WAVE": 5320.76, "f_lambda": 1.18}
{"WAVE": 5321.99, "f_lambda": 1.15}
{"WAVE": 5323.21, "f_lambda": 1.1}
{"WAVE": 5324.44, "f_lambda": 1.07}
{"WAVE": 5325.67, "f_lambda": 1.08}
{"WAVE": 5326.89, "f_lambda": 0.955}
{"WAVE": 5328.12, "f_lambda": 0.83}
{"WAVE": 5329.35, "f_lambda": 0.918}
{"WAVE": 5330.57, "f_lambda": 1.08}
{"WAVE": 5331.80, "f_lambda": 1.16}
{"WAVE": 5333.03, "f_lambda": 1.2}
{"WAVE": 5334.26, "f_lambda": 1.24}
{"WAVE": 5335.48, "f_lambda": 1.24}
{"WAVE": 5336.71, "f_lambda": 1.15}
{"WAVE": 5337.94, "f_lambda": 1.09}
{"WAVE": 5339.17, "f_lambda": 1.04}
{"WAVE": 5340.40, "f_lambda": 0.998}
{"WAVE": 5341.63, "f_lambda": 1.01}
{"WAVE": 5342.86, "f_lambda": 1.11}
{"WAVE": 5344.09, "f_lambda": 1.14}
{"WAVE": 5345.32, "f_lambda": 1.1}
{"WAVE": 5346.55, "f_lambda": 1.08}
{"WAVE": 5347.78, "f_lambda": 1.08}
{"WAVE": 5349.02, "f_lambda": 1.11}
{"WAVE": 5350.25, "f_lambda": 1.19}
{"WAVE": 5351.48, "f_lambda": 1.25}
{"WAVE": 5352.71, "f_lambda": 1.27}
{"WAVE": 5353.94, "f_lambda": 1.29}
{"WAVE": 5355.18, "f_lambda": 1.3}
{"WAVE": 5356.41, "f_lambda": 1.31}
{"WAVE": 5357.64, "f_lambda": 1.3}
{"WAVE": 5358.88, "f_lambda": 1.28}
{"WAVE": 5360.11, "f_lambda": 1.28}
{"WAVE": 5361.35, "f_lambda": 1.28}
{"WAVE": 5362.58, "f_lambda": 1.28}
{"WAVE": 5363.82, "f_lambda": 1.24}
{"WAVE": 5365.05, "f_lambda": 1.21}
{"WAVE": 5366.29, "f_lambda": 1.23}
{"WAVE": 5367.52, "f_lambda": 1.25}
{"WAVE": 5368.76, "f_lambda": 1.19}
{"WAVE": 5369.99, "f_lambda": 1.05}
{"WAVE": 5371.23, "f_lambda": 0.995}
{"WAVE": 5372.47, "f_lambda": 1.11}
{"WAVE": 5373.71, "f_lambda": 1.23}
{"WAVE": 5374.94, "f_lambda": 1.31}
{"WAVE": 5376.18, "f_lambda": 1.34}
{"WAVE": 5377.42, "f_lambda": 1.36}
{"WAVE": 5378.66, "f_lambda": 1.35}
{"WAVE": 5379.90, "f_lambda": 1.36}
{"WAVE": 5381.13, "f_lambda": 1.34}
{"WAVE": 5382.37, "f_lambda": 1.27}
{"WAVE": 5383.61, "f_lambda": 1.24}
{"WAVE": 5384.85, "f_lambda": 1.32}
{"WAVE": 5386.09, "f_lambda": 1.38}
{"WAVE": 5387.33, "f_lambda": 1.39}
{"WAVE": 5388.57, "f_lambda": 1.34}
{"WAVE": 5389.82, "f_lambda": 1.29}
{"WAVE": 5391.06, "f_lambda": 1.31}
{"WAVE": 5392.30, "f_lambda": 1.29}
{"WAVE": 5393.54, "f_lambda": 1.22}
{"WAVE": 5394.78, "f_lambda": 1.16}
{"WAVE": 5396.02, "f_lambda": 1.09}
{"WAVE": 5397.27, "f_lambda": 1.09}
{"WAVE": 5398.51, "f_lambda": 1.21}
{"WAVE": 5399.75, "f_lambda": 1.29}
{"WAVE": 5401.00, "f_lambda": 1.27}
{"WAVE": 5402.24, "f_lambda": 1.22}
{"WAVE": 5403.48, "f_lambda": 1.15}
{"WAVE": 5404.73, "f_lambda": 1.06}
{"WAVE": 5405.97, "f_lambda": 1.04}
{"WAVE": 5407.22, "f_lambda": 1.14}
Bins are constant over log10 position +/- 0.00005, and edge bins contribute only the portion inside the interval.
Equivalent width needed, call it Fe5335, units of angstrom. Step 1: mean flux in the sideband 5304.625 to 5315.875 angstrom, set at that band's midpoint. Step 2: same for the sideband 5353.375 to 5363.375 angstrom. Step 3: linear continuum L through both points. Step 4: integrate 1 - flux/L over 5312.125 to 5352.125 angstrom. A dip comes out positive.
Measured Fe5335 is 4.1 angstrom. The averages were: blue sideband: 1.22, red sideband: 1.29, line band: 1.12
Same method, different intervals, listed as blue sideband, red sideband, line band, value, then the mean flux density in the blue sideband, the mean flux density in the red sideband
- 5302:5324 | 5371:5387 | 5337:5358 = 1.6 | 1.21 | 1.29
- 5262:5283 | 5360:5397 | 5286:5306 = -2.2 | 0.955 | 1.25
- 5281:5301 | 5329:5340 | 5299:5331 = -1.0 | 1.1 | 1.13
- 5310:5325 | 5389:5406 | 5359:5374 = 0.0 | 1.19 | 1.2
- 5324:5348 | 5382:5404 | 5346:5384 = -2.3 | 1.08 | 1.25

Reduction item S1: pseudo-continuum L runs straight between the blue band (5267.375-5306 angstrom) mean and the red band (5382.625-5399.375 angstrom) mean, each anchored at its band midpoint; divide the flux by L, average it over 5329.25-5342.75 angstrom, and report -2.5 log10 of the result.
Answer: 0.05 mag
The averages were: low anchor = 1.08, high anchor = 1.26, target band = 1.11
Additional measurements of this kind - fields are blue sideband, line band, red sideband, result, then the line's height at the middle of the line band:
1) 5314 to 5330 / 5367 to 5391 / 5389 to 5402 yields -0.06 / 1.2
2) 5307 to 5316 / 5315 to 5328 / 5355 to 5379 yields 0.09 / 1.22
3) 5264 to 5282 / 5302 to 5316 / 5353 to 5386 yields -0.15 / 1.07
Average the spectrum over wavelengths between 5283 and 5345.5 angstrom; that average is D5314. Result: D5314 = 1.13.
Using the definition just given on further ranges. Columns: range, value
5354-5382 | 1.26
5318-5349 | 1.09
